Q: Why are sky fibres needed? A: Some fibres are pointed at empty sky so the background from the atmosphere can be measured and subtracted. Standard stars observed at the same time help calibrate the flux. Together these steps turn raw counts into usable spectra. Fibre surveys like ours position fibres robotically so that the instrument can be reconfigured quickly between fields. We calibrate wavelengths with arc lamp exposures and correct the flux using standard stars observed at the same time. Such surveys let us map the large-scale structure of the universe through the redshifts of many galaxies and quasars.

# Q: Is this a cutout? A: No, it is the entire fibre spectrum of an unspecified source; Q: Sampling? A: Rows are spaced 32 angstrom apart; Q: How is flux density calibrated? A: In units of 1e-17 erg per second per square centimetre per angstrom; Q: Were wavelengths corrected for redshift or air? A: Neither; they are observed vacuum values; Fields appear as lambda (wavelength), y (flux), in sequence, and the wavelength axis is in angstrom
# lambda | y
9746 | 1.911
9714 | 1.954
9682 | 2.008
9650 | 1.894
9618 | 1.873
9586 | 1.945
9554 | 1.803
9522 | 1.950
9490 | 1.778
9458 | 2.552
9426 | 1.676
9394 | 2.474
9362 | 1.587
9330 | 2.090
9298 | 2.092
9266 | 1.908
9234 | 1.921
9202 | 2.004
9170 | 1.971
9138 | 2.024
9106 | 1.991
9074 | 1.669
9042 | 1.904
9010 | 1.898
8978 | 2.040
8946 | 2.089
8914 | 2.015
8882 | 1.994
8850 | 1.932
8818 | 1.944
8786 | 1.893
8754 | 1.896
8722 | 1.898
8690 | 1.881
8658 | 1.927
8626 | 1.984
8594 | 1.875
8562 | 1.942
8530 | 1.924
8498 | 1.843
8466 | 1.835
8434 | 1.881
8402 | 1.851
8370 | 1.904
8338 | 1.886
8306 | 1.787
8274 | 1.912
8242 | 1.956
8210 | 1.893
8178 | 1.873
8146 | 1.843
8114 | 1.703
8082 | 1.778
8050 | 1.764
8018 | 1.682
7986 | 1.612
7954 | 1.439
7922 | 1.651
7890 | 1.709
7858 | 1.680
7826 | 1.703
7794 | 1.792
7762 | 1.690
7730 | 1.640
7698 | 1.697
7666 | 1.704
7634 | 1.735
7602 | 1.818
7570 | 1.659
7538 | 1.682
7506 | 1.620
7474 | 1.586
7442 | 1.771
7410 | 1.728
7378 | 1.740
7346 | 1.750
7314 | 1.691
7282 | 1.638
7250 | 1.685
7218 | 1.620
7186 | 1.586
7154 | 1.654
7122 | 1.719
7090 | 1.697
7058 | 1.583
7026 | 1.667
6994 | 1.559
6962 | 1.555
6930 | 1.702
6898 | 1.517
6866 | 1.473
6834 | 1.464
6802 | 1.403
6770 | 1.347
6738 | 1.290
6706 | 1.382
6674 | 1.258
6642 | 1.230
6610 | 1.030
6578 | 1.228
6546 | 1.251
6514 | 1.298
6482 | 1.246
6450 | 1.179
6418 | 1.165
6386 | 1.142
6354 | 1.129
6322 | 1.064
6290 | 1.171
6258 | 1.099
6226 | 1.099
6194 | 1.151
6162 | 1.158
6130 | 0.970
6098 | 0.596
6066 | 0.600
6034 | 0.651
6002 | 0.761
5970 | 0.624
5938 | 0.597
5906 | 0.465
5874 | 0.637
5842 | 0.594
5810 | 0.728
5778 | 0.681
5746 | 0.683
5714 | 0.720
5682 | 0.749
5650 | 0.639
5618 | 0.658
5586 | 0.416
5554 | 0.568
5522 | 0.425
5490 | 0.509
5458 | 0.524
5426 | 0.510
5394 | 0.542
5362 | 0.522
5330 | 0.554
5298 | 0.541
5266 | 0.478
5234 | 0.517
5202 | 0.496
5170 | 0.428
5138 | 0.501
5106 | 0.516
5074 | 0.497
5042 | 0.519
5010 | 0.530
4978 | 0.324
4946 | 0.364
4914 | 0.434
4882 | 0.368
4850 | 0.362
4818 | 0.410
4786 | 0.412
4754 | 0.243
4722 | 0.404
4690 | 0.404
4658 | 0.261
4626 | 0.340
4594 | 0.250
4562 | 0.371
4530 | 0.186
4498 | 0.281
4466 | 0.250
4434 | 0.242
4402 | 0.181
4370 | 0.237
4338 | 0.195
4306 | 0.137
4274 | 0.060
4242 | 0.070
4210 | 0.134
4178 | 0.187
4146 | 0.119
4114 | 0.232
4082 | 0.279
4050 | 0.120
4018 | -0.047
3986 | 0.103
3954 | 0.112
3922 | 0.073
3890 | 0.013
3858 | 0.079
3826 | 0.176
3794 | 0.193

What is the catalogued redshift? 0.54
